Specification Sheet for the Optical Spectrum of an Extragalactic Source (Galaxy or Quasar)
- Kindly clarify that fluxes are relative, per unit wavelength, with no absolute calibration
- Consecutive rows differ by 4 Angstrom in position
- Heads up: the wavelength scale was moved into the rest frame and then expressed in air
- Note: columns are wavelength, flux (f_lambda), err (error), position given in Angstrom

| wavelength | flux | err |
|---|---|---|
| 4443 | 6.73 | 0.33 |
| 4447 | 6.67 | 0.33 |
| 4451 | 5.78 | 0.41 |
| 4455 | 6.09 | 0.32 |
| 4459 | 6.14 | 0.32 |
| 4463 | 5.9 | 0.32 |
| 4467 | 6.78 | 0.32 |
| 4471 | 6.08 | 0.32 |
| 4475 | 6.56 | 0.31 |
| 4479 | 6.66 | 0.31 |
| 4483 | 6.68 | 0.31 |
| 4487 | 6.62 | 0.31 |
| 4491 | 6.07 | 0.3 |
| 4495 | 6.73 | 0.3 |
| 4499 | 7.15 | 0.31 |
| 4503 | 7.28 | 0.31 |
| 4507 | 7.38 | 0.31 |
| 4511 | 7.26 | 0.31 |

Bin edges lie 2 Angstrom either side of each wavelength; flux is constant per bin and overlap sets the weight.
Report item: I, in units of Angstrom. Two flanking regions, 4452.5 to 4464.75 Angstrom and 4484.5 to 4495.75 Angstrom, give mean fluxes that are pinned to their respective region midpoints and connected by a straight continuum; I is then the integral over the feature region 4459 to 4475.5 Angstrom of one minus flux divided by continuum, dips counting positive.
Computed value -0.4 Angstrom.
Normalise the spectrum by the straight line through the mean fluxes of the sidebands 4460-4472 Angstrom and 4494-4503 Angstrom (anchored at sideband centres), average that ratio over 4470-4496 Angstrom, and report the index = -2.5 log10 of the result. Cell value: 0.03 mag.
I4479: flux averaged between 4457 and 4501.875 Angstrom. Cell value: 6.5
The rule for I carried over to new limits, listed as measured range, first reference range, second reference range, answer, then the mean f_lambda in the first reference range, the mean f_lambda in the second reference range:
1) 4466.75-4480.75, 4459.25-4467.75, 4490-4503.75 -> -0.2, 6.23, 6.82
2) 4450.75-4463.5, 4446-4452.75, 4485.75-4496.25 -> 0.4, 6.18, 6.44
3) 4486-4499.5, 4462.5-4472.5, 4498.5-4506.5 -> 0.8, 6.32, 7.26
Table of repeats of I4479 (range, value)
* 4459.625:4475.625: 6.29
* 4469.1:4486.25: 6.51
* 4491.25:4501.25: 6.8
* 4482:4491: 6.52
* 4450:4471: 6.15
